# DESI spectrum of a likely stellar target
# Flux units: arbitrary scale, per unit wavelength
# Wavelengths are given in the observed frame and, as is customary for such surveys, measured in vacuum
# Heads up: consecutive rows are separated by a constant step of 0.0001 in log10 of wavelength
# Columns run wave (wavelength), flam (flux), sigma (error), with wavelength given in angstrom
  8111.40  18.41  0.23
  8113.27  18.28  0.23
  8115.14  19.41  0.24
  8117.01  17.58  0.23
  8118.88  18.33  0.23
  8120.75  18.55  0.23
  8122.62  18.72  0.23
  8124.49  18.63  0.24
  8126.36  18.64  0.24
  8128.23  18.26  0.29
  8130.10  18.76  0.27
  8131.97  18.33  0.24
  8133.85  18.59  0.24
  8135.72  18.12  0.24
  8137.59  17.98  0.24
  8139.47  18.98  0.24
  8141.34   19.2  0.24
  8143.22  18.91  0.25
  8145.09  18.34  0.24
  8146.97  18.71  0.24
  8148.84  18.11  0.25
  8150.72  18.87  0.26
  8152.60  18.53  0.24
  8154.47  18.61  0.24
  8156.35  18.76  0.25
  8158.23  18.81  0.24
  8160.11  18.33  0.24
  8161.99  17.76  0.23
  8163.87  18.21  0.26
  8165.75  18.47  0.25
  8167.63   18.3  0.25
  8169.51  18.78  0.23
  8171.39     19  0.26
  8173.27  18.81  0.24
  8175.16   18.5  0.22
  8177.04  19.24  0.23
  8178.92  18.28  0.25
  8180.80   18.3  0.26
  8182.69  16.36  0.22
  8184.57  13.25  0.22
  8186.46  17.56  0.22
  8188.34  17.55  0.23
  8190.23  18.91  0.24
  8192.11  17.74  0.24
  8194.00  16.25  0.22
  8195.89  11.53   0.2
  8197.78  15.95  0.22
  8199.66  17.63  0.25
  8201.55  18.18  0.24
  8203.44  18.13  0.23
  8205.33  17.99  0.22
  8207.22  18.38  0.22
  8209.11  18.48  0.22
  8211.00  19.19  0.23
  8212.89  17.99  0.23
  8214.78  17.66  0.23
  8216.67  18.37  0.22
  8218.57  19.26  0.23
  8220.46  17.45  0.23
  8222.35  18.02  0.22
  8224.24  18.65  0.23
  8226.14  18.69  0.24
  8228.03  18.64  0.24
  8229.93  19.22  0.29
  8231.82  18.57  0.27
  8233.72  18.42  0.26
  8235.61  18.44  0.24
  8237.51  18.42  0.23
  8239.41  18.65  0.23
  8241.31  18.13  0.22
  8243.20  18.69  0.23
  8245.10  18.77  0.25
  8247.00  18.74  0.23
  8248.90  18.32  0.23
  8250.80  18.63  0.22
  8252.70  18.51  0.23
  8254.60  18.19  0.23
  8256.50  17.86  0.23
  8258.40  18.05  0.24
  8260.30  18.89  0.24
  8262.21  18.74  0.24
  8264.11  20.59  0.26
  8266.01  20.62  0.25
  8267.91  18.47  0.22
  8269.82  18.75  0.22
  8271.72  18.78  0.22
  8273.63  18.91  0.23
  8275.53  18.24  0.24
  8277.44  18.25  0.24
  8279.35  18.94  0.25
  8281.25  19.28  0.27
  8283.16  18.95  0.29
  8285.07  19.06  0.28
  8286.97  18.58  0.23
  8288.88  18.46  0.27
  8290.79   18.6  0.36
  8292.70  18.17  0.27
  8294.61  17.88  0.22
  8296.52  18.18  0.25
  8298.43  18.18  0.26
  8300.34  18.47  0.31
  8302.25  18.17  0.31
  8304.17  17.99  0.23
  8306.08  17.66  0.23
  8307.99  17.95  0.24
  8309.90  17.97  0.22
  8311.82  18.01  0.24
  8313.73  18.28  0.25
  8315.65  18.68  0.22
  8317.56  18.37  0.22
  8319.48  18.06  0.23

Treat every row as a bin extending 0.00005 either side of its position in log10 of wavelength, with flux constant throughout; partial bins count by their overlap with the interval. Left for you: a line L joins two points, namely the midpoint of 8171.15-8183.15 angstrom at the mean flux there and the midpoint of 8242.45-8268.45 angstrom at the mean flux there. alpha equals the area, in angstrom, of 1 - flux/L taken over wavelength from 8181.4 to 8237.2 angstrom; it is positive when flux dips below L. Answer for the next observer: 2.6 angstrom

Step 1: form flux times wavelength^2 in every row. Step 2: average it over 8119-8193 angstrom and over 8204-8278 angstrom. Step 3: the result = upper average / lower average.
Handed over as 1.0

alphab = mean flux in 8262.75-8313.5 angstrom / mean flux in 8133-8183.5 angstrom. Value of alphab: 1.01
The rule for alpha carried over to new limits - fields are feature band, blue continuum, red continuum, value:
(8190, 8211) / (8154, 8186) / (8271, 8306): 1.1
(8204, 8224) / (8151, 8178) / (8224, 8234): 0.4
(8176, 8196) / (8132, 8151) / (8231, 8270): 1.7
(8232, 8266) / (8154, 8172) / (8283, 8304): -0.4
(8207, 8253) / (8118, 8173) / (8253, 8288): 0.6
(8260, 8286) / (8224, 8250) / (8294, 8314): -1.0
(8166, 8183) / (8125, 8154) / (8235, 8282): 0.1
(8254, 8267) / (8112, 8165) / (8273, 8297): -0.3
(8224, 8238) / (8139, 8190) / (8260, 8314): -0.2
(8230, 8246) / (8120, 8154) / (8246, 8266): 0.1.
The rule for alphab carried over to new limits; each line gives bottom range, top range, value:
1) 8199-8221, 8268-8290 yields 1.03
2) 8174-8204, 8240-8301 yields 1.09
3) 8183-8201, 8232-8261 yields 1.13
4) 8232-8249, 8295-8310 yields 0.98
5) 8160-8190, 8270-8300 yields 1.04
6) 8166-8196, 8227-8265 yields 1.06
